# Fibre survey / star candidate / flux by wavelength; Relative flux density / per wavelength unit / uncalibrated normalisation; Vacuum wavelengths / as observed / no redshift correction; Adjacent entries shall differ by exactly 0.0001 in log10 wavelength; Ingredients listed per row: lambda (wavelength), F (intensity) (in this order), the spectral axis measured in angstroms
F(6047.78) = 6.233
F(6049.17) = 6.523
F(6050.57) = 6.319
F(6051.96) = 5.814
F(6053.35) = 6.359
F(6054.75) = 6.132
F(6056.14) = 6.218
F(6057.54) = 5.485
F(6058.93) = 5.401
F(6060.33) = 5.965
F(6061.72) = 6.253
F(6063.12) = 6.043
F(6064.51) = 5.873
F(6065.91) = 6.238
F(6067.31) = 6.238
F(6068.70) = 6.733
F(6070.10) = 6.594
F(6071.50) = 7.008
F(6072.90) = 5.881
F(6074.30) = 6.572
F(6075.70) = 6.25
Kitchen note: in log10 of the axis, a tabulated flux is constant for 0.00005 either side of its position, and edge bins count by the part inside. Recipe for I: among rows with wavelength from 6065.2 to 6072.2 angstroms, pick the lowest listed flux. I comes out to 6.238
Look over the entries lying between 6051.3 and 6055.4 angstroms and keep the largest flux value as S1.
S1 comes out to 6.359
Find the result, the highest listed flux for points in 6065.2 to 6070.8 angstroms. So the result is 6.733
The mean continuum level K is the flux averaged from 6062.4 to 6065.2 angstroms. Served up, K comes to 5.96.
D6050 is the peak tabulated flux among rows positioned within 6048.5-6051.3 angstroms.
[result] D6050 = 6.523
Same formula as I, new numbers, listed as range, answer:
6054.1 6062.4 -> 5.401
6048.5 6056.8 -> 5.814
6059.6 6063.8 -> 5.965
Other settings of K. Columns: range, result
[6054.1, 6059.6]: 5.81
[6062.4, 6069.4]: 6.23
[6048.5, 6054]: 6.25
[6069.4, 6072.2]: 6.79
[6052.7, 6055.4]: 6.23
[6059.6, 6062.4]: 6.1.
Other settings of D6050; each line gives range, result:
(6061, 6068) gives 6.253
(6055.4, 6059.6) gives 6.218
